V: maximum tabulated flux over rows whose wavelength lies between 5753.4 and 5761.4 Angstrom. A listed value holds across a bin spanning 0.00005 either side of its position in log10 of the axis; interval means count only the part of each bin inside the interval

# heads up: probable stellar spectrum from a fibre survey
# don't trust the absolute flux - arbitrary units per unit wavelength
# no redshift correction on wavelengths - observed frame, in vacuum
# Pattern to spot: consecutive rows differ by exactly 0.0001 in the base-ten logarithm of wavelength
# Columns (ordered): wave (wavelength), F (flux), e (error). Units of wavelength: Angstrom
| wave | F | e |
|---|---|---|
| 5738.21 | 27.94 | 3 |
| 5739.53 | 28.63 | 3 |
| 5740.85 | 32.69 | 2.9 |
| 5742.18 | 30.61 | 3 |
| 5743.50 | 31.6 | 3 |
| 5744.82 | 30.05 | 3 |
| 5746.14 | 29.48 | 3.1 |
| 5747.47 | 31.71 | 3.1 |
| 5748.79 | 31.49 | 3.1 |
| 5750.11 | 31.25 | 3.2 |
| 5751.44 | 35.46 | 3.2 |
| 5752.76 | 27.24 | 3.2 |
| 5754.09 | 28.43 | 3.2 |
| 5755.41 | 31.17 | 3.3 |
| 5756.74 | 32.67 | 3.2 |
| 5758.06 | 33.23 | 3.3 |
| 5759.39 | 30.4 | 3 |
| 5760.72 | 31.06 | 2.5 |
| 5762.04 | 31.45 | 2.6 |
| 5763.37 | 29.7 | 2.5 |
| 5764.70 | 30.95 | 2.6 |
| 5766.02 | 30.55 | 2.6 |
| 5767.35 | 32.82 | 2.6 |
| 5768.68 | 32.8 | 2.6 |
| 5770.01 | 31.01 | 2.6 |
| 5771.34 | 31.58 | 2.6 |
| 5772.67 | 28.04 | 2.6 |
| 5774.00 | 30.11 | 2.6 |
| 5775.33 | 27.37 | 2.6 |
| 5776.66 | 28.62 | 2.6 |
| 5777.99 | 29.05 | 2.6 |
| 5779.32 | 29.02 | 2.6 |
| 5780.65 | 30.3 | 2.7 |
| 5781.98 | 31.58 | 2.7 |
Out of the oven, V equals 33.23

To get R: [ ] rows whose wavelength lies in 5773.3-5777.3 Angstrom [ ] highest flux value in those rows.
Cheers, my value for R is 30.11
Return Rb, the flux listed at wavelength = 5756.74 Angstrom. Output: 32.67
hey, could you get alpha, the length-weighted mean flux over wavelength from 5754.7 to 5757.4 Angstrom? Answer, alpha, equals 31.9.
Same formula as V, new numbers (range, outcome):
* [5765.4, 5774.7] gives 32.82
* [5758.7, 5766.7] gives 31.45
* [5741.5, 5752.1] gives 35.46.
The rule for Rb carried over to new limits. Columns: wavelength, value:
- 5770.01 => 31.01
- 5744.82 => 30.05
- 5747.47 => 31.71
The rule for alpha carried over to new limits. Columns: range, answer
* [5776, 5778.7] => 28.8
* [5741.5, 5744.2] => 31.1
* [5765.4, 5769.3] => 32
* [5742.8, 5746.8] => 30.4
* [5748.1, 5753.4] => 31.4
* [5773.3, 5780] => 28.8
